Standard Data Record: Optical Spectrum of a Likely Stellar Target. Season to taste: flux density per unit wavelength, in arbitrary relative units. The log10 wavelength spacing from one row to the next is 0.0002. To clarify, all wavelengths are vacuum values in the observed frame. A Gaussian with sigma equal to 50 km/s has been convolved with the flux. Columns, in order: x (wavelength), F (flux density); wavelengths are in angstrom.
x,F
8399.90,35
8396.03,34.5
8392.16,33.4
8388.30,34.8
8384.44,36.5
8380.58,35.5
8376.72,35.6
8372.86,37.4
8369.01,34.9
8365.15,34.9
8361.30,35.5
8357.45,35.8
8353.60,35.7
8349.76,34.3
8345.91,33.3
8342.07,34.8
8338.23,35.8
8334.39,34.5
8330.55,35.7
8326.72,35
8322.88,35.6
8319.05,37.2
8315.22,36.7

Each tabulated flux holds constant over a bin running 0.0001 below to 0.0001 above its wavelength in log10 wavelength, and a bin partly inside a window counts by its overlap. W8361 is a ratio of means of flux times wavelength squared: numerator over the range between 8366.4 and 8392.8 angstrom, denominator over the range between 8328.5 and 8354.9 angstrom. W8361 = 1.03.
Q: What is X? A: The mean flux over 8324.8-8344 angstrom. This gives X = 35.2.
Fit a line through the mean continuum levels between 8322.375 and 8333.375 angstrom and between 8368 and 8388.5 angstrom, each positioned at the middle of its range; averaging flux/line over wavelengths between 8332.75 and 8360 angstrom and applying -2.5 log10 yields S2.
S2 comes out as 0.02 mag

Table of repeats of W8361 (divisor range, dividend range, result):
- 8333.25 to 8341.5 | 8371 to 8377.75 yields 1.05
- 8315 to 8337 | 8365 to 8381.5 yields 1.01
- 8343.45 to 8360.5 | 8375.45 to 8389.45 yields 1.03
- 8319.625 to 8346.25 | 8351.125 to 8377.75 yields 1.02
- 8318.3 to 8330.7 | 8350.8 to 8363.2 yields 1.00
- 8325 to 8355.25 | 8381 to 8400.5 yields 1.01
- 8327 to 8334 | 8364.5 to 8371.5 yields 1.00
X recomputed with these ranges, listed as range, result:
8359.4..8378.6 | 35.7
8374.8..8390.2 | 35.6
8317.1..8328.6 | 35.9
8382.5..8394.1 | 34.9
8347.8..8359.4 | 35.3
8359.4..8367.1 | 35.2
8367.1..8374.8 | 36.2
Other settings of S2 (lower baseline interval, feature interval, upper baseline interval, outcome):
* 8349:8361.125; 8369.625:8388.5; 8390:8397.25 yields -0.05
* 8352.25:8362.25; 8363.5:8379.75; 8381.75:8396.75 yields -0.01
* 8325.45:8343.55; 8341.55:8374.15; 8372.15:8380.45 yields 0.02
